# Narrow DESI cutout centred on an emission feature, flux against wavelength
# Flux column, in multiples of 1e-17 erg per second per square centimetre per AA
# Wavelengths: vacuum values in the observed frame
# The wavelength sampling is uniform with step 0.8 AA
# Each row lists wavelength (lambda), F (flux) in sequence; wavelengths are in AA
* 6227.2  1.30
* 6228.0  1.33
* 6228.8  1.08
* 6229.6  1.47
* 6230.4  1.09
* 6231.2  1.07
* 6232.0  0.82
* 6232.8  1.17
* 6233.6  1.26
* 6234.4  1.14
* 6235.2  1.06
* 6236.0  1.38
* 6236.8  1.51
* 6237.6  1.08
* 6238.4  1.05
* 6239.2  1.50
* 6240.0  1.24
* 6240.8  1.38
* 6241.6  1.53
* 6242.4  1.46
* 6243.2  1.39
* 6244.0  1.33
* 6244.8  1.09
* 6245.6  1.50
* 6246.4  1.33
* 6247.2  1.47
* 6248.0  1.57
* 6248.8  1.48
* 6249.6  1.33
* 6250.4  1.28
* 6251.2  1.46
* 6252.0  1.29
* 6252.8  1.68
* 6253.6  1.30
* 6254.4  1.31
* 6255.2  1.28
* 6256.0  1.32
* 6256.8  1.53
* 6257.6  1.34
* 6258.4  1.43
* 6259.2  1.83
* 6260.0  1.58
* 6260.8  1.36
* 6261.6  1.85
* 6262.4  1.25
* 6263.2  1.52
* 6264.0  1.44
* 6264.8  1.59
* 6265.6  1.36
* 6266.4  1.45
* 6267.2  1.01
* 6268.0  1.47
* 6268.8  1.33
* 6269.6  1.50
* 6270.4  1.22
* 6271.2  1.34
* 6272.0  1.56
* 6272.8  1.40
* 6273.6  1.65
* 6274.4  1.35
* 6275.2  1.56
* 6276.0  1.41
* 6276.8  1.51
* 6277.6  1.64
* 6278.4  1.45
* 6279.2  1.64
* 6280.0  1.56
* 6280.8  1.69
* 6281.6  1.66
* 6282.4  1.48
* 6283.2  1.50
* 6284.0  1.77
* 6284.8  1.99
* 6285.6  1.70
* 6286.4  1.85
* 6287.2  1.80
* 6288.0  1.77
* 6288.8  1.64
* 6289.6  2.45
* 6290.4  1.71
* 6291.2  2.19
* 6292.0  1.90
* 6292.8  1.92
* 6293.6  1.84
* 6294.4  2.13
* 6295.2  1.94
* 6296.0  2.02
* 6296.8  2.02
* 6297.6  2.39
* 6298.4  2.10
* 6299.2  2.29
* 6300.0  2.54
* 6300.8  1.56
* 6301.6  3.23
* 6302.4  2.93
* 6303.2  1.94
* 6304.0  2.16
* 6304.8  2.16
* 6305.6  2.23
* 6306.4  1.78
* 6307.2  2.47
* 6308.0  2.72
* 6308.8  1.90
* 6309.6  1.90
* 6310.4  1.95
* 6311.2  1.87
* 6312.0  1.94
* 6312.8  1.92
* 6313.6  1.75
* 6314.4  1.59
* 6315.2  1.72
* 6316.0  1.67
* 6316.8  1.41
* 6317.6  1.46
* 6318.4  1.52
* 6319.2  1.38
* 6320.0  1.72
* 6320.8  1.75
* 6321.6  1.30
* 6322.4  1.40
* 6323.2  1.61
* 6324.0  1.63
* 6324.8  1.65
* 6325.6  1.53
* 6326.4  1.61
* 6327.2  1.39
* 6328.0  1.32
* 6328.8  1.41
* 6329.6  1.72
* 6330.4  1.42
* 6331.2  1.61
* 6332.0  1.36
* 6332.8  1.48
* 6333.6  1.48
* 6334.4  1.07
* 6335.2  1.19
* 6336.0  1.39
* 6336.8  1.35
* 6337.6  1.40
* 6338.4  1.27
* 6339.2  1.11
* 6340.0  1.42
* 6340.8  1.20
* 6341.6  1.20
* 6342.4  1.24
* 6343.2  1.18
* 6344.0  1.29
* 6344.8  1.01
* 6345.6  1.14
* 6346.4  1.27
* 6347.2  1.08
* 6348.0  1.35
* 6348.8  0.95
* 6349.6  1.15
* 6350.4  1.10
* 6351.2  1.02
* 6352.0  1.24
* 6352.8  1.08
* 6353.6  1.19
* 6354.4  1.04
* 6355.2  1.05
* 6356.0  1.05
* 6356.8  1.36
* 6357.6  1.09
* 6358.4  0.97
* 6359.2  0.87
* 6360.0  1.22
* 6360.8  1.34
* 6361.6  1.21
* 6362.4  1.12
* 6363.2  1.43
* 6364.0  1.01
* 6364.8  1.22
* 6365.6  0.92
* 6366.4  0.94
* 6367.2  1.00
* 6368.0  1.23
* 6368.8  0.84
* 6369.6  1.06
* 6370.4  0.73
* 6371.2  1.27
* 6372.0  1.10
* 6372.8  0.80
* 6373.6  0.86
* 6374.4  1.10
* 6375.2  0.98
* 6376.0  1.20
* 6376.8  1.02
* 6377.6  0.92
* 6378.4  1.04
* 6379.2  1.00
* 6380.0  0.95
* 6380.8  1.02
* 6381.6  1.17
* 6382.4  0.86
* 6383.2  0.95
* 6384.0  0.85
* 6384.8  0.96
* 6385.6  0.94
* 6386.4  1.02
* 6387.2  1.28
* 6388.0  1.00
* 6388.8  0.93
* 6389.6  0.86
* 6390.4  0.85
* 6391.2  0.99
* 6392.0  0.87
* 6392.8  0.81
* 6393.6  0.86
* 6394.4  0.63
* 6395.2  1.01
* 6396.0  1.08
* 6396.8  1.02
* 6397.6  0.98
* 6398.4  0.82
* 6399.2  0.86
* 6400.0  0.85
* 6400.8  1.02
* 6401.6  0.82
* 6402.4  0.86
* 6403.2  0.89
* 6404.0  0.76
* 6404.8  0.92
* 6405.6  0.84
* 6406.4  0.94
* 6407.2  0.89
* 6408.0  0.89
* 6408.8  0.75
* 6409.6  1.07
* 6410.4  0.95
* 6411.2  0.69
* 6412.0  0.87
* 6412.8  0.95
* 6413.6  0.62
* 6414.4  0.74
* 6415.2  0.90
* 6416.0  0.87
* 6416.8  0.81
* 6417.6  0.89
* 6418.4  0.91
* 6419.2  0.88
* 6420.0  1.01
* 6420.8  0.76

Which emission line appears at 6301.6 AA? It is C III] 1909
